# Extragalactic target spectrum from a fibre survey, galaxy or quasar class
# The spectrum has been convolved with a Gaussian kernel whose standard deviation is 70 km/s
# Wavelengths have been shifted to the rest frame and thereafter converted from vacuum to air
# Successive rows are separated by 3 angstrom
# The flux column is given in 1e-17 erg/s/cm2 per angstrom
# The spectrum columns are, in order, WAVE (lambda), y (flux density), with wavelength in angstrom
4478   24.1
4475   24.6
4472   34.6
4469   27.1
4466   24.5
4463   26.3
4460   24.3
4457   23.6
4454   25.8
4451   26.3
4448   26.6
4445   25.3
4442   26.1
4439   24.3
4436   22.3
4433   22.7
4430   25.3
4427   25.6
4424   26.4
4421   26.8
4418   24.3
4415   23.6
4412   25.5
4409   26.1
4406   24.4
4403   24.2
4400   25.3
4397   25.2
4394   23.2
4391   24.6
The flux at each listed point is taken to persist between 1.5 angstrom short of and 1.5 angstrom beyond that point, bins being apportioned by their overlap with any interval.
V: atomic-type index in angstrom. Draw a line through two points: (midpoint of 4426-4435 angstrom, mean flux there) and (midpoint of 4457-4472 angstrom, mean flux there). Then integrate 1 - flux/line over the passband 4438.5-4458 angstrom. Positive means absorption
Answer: -0.1 angstrom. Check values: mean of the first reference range 24.4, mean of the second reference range 26.3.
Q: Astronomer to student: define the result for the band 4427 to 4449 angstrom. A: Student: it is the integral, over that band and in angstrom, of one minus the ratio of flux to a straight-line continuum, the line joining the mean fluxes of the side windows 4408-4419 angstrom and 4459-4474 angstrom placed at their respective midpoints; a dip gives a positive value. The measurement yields 1.13 angstrom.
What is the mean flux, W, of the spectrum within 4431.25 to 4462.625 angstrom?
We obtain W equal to 24.8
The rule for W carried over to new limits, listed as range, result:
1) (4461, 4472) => 27.1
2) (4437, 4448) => 25.3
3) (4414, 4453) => 25.1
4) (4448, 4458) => 25.5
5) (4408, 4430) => 25.4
